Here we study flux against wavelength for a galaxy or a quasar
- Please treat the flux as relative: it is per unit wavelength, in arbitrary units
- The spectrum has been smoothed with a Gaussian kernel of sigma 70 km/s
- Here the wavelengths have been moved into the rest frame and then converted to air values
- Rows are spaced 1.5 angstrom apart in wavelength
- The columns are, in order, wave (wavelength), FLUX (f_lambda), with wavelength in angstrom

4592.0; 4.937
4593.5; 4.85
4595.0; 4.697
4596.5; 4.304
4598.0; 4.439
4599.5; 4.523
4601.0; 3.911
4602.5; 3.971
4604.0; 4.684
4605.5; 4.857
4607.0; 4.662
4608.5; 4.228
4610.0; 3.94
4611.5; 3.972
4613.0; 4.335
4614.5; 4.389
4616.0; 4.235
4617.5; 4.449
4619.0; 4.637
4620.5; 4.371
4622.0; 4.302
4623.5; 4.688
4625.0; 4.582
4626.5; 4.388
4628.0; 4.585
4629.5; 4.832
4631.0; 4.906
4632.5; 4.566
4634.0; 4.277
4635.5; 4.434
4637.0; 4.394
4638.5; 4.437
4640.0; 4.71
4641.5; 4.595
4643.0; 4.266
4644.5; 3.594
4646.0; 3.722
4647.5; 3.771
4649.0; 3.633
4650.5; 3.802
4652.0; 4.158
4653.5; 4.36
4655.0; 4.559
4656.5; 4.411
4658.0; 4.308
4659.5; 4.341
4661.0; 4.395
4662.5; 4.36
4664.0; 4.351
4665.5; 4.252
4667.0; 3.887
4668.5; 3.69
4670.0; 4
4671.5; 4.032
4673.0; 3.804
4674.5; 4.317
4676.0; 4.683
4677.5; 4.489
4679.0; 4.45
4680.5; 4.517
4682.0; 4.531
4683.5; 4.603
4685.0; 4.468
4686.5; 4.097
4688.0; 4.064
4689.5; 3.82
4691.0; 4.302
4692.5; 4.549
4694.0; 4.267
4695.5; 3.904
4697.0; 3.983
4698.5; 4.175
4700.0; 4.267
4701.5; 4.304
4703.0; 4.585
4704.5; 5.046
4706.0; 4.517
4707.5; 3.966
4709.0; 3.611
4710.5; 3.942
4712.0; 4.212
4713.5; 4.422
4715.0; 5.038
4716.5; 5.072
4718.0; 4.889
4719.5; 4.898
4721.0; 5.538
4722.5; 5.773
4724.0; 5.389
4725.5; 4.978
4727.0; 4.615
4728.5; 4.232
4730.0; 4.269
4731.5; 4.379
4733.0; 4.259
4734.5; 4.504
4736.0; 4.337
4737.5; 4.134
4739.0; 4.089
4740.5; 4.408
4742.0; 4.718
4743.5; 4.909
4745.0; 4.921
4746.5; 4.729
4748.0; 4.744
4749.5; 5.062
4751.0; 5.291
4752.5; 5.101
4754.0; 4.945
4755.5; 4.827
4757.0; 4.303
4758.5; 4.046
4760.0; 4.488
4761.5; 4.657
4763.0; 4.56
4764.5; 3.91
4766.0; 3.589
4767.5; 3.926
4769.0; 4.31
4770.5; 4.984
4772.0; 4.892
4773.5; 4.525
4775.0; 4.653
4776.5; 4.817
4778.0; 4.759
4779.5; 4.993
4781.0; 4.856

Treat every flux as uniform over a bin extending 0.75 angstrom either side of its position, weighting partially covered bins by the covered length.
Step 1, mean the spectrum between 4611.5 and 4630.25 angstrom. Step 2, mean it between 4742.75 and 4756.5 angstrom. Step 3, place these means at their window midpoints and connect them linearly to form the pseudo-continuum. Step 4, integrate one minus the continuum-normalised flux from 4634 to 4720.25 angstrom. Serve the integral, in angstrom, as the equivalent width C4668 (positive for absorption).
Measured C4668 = 7.10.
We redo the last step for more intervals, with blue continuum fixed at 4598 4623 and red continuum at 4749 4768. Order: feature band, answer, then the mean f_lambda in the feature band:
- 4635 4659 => 1.06 angstrom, 4.2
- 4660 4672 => 0.77 angstrom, 4.13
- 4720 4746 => -1.10 angstrom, 4.68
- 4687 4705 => 0.76 angstrom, 4.26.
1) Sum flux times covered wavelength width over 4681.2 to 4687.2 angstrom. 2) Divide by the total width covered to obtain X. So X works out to 4.43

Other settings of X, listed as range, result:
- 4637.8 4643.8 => 4.49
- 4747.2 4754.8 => 5.03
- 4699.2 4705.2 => 4.54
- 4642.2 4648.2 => 3.85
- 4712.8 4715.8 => 4.74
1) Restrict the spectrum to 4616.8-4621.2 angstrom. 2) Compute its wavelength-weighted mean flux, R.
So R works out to 4.49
